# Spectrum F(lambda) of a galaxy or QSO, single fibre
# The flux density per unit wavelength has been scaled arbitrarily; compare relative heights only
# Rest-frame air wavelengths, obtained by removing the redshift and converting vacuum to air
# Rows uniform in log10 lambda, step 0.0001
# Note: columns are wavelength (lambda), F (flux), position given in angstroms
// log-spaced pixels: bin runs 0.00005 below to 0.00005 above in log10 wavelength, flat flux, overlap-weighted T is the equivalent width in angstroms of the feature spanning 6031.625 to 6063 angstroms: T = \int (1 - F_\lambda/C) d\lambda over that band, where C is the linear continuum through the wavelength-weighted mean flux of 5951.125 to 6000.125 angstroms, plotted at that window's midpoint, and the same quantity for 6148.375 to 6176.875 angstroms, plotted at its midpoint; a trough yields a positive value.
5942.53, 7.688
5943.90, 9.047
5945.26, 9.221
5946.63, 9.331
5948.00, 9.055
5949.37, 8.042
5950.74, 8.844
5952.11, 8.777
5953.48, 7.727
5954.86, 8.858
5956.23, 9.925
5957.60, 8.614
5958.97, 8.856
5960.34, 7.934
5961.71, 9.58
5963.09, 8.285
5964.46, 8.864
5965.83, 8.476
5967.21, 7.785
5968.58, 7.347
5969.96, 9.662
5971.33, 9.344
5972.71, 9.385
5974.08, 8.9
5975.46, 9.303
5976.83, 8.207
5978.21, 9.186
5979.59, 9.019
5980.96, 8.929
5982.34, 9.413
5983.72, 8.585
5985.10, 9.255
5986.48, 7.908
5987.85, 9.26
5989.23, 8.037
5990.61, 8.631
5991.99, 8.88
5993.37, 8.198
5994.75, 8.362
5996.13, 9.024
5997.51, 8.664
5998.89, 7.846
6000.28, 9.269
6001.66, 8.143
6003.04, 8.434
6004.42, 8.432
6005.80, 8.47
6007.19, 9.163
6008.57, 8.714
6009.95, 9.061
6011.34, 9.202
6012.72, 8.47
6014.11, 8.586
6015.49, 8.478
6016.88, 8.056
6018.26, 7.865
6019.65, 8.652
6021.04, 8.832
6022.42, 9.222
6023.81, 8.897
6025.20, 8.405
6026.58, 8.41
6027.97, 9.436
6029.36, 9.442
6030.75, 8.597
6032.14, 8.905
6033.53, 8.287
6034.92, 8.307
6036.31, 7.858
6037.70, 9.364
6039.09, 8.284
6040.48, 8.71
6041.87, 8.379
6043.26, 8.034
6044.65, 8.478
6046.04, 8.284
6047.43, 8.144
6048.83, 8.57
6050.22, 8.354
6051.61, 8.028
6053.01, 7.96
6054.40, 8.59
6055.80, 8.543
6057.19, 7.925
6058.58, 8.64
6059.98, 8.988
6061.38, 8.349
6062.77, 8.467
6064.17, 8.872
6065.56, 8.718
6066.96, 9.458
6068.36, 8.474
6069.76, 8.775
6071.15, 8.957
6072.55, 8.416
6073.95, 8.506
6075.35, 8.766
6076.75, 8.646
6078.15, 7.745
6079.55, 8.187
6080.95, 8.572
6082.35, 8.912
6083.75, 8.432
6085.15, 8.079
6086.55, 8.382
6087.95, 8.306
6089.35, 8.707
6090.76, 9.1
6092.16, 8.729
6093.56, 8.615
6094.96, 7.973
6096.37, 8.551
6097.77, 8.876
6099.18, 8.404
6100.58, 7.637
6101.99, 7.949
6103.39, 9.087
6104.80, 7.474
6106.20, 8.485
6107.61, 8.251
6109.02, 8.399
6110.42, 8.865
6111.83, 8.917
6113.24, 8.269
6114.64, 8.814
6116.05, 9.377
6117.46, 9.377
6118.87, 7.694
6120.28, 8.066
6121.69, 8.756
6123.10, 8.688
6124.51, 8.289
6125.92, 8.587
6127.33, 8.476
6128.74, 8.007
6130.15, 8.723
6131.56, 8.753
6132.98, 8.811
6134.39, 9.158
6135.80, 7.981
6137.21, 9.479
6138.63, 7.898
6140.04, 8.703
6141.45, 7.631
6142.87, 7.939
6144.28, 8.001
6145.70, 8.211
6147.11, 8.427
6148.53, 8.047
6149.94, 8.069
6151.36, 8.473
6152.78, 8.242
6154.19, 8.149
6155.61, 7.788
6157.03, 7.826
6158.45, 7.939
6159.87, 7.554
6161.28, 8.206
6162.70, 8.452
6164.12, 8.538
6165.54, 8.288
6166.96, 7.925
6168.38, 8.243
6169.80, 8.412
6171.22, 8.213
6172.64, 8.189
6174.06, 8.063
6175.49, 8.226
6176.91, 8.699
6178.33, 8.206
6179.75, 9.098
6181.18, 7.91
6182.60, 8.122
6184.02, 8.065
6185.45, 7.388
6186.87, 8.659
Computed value 0.36 angstroms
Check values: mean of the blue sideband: 8.72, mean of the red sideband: 8.16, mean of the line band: 8.41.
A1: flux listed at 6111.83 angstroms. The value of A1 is 8.917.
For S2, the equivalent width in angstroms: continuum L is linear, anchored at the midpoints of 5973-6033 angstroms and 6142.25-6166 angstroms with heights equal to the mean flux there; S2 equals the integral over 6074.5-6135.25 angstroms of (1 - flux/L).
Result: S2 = -1.39 angstroms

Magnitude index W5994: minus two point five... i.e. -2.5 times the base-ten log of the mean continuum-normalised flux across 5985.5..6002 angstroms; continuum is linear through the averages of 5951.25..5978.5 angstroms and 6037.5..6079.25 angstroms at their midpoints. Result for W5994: 0.02 mag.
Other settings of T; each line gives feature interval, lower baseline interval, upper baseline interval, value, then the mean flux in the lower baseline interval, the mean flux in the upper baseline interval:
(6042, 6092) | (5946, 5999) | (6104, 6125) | 0.5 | 8.73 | 8.52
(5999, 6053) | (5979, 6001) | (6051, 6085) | 0.3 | 8.7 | 8.53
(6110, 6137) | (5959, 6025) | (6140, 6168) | -1.3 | 8.68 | 8.11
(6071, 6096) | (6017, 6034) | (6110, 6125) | 0.5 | 8.73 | 8.65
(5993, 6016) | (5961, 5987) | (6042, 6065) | 0.1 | 8.81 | 8.39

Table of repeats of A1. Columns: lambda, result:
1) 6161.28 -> 8.206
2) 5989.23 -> 8.037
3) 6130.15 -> 8.723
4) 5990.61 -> 8.631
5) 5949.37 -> 8.042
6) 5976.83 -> 8.207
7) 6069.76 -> 8.775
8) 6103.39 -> 9.087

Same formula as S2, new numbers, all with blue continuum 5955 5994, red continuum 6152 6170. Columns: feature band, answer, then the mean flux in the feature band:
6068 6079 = -0.14 angstroms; 8.53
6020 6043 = -0.31 angstroms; 8.69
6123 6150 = -0.64 angstroms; 8.4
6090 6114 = -0.35 angstroms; 8.45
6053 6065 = -0.05 angstroms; 8.52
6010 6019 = 0.16 angstroms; 8.48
